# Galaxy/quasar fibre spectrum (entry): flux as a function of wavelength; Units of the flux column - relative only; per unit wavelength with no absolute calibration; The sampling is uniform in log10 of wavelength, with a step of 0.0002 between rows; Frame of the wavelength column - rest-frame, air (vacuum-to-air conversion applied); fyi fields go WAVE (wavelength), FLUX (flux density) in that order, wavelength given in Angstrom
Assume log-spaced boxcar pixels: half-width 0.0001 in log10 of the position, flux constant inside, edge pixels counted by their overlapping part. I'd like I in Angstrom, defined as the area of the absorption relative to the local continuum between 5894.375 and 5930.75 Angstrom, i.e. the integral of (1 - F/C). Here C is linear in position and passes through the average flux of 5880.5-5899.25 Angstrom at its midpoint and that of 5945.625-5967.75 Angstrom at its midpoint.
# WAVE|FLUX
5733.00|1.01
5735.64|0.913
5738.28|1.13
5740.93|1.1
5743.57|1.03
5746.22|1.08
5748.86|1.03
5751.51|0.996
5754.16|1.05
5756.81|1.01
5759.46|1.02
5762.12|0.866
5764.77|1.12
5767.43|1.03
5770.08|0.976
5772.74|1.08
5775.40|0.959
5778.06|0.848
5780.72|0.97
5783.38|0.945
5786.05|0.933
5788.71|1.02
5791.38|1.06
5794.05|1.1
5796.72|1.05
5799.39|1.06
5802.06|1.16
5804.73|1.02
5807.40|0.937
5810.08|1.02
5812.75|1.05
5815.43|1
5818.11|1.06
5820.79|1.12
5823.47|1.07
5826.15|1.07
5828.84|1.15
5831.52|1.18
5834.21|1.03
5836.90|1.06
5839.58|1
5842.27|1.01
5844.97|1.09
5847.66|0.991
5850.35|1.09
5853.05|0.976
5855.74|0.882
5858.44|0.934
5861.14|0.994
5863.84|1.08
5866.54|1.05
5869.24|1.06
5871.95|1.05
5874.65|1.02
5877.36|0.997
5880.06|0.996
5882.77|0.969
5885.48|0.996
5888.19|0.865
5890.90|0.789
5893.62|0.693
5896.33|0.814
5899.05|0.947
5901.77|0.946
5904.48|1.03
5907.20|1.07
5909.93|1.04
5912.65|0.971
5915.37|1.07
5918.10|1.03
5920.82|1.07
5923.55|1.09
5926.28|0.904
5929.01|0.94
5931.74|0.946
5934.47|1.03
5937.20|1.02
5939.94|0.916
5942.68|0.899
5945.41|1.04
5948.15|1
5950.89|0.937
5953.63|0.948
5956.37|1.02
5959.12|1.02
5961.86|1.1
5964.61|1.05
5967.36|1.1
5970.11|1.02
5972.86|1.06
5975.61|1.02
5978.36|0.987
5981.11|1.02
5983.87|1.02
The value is -2.7 Angstrom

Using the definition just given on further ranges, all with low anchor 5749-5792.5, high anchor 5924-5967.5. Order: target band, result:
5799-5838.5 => -2.9 Angstrom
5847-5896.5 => 1.4 Angstrom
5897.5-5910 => -0.1 Angstrom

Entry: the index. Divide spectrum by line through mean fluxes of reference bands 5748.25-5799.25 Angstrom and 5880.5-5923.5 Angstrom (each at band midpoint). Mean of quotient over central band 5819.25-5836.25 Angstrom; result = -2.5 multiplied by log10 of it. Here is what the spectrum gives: -0.12 mag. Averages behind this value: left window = 1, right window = 0.958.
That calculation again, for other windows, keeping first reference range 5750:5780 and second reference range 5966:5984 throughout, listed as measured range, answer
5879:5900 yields 0.16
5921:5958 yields 0.05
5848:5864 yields 0.03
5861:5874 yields -0.04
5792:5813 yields -0.05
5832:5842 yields -0.03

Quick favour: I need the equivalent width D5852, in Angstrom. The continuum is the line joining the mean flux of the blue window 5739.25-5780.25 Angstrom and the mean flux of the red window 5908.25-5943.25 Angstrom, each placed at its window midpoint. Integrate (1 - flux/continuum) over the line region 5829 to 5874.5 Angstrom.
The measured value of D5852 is -1.3 Angstrom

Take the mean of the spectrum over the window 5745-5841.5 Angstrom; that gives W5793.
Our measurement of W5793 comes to 1.03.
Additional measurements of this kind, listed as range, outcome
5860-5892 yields 0.99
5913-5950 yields 0.995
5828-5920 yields 0.996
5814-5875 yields 1.04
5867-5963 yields 0.979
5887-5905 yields 0.862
